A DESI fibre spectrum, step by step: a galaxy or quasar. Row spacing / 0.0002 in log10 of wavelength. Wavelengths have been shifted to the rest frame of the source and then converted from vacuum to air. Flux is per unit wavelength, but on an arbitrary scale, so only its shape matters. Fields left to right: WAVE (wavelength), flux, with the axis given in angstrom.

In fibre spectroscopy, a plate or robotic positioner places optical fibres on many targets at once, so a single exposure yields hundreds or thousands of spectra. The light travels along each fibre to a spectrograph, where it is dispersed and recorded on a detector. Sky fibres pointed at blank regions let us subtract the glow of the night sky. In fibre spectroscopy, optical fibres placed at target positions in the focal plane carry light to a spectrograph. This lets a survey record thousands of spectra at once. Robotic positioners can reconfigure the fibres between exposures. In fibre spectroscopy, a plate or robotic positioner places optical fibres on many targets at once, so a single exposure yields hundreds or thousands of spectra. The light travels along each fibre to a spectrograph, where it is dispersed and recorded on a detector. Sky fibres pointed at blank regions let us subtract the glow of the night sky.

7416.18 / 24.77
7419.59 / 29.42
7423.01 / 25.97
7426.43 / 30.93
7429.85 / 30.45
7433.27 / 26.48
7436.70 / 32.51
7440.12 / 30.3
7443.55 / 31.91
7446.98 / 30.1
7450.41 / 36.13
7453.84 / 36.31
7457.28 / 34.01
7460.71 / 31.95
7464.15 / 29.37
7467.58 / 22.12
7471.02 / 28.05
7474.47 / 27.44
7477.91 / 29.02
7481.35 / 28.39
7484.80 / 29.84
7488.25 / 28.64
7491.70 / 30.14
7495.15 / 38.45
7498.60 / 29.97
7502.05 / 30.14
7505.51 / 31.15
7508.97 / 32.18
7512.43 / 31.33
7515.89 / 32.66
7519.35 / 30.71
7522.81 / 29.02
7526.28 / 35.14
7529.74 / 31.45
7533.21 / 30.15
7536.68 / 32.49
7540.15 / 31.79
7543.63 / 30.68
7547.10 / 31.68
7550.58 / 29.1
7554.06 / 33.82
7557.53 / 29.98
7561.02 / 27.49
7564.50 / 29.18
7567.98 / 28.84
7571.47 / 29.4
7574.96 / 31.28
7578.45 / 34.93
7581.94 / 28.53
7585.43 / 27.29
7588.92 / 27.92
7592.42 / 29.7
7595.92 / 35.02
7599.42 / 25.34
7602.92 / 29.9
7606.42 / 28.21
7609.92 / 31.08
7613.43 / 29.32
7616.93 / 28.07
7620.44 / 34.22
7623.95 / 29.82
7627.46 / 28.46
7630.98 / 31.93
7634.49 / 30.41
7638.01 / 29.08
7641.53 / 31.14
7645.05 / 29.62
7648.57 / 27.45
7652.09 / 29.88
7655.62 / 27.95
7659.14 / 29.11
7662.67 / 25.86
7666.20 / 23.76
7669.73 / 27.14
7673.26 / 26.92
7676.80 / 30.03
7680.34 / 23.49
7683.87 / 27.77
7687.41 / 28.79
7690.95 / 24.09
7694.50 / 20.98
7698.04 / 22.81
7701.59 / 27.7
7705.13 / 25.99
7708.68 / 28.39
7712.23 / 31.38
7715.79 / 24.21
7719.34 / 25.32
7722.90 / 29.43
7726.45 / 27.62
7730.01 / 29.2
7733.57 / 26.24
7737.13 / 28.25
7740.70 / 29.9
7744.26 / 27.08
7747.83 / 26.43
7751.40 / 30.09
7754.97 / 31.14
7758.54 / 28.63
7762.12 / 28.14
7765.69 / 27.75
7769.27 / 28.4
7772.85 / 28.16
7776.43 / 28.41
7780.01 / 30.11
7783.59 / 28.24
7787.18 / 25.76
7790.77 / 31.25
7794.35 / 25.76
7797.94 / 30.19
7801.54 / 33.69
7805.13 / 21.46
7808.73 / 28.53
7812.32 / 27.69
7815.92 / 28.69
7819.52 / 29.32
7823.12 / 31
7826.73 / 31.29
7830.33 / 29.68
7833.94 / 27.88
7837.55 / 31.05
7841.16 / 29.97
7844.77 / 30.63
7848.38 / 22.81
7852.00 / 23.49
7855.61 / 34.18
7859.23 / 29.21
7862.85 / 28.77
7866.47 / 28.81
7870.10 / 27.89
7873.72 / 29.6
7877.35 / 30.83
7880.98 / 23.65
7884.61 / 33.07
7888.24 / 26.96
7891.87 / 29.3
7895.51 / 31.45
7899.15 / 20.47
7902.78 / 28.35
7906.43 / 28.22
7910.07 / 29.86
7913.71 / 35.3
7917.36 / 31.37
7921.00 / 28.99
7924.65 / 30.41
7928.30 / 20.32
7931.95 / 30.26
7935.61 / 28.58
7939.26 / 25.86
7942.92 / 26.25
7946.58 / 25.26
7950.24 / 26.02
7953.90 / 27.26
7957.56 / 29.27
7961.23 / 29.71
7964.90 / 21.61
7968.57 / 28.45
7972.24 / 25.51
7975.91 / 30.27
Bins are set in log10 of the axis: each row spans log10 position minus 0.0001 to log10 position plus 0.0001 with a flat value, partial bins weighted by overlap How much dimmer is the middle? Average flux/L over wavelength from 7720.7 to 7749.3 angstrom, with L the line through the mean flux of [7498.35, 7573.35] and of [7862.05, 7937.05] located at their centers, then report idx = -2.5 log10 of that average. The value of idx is 0.06 mag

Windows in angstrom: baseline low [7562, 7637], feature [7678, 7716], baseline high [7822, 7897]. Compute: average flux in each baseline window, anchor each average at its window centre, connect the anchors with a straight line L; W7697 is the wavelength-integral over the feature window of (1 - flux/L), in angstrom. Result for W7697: 4.5 angstrom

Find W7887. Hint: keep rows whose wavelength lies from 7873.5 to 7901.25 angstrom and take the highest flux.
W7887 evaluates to 33.07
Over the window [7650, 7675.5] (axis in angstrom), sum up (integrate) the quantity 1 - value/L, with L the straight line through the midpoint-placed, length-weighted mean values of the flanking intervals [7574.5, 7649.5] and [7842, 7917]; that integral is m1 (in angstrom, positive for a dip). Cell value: 2.1 angstrom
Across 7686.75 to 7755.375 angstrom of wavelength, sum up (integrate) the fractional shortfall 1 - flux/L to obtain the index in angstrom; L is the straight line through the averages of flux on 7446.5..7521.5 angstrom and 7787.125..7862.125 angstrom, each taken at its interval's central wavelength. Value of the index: 5.3 angstrom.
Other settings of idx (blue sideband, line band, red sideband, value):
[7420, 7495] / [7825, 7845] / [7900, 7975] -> -0.07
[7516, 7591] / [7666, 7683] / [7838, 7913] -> 0.12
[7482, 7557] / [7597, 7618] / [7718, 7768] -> 0.05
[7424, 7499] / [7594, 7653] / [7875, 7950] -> -0.01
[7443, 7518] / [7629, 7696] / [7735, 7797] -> 0.06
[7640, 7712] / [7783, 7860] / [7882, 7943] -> -0.03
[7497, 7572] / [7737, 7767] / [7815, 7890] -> 0.04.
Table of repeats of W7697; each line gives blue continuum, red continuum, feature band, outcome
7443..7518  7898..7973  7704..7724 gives 1.2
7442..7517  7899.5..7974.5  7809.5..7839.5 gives -1.1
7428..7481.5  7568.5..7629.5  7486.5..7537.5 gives -2.4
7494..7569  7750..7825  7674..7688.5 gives 1.1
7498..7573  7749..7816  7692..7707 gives 2.5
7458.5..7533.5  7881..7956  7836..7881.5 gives -0.4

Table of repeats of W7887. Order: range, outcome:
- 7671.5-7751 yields 31.38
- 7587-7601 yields 35.02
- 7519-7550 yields 35.14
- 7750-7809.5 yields 33.69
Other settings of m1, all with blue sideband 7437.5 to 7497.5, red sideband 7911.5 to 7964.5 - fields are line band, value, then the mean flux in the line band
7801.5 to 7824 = 0.5 angstrom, 28.1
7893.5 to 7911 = 0.4 angstrom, 27.6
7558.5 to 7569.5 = 0.6 angstrom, 28.6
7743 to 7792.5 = 0.8 angstrom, 28.5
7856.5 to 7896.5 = -1.0 angstrom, 29.1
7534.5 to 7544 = -0.4 angstrom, 31.7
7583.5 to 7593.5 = 0.6 angstrom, 28.2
